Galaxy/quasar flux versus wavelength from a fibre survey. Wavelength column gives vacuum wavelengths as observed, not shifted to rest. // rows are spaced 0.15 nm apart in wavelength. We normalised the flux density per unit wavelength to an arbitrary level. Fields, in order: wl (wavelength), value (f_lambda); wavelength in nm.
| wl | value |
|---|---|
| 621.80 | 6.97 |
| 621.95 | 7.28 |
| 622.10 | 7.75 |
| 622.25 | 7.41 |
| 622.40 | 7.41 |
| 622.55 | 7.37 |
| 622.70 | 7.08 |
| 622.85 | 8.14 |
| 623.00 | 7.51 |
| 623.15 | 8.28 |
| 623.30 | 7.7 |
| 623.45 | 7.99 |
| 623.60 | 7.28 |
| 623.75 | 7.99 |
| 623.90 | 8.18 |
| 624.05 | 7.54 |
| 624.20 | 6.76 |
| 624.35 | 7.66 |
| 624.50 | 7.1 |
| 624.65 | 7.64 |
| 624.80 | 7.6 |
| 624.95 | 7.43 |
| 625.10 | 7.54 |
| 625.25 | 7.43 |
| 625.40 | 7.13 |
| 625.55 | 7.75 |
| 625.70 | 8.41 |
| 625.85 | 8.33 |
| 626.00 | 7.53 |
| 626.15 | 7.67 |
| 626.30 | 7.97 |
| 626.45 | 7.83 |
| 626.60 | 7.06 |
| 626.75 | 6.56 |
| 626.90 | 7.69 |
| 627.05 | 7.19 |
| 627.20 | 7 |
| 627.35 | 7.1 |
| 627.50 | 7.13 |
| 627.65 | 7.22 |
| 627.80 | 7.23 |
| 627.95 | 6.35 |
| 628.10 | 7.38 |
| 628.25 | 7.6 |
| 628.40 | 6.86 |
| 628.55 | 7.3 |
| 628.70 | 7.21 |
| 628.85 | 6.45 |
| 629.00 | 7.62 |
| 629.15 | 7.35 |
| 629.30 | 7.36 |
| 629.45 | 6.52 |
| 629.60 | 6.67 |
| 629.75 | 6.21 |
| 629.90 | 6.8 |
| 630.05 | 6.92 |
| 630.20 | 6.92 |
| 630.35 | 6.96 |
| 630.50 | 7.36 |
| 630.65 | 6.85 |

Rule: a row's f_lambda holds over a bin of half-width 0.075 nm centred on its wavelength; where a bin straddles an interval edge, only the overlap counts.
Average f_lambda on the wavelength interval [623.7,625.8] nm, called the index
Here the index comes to 7.59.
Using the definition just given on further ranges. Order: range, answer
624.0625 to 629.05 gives 7.36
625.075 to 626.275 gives 7.74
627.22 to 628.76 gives 7.13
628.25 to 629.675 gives 7.07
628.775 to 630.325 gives 6.88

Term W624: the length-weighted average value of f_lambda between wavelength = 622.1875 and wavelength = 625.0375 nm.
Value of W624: 7.58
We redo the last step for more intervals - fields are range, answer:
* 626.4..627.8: 7.19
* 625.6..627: 7.66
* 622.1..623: 7.51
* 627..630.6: 7.03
